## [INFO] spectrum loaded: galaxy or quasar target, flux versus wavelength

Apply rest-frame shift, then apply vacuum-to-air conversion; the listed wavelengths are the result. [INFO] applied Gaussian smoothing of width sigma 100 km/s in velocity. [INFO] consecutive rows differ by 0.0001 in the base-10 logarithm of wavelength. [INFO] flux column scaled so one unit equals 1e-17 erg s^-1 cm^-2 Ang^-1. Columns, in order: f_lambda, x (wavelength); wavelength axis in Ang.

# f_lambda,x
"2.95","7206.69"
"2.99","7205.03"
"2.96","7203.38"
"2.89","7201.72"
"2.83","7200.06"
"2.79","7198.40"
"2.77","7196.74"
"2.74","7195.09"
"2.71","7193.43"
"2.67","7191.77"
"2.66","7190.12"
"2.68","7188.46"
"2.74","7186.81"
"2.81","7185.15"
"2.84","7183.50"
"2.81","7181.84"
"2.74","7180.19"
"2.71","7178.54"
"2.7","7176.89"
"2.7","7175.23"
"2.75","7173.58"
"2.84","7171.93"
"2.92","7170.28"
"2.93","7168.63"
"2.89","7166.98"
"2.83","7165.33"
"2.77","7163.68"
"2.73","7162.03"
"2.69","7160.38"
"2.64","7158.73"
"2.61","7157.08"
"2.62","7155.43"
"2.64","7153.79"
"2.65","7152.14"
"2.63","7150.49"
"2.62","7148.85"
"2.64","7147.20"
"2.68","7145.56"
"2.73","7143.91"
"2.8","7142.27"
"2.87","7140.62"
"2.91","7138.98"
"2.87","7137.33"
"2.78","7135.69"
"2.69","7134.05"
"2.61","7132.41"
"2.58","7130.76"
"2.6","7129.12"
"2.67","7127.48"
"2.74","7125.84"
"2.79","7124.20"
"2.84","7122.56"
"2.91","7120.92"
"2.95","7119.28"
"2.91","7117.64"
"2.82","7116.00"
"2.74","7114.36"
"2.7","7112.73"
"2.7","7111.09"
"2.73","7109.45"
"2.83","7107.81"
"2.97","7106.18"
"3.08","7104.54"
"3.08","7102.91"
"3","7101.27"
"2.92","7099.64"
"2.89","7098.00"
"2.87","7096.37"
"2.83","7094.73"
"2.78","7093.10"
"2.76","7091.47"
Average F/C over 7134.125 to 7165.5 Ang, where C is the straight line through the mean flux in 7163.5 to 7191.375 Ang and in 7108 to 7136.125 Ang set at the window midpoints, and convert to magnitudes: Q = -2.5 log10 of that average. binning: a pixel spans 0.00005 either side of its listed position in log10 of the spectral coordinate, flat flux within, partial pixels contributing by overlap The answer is 0.02 mag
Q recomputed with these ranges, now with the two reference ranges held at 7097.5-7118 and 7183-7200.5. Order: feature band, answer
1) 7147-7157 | 0.07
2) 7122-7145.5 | 0.03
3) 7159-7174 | -0.01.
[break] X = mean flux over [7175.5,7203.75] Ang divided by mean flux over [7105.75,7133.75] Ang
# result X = 1.00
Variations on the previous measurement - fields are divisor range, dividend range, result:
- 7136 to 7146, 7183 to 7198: 0.97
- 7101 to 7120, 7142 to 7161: 0.93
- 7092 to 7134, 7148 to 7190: 0.97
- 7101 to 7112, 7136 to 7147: 0.96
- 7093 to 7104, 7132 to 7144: 0.96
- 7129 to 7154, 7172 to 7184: 1.02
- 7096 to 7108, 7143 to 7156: 0.89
